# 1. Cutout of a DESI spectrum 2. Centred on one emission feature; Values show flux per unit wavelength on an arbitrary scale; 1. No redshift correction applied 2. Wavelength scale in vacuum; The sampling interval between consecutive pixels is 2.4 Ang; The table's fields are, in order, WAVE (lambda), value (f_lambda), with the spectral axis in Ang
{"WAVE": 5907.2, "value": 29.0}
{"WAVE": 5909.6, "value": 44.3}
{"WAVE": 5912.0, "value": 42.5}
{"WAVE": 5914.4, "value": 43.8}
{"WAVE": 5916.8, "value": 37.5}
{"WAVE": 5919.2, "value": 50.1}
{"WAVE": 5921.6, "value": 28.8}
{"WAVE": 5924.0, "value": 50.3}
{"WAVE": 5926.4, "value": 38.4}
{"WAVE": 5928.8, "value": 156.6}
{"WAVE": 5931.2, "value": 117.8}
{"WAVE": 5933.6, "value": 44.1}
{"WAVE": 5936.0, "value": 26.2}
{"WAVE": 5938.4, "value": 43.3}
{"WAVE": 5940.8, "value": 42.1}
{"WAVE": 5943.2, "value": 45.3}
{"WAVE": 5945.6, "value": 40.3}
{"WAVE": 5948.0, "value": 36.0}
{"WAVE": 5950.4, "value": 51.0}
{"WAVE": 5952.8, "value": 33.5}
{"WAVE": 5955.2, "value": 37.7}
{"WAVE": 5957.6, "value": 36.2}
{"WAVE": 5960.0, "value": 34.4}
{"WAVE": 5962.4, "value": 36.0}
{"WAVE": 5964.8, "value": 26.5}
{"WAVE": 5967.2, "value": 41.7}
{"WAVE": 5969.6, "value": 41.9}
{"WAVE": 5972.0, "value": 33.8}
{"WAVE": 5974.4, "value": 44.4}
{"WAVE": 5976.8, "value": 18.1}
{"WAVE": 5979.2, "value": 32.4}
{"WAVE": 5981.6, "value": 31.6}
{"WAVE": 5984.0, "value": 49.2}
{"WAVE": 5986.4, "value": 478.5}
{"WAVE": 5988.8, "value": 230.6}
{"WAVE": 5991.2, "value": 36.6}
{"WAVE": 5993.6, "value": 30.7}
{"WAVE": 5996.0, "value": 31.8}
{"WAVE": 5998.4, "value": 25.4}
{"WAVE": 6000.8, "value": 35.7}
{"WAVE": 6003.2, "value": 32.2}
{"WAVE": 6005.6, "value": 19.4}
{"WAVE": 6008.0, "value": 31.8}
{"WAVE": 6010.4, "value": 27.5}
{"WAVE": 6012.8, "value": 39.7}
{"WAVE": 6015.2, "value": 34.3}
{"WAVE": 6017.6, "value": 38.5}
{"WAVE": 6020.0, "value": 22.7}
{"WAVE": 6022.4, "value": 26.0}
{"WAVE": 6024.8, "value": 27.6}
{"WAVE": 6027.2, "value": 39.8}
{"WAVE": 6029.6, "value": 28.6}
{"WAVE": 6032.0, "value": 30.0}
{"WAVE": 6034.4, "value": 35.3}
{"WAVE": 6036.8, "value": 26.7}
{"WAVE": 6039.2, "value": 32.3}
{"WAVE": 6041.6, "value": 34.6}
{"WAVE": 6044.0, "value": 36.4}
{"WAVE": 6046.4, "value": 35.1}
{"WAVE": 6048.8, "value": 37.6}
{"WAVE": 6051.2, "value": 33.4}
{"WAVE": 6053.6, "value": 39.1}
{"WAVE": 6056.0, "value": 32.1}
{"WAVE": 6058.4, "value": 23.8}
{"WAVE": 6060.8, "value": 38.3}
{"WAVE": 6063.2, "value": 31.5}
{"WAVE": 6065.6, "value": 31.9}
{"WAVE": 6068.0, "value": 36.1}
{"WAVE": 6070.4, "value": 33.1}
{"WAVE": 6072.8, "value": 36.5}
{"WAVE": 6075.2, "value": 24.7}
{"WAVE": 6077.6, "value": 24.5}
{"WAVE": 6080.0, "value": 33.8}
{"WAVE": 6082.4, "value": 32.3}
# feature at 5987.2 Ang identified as [O III] 5007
